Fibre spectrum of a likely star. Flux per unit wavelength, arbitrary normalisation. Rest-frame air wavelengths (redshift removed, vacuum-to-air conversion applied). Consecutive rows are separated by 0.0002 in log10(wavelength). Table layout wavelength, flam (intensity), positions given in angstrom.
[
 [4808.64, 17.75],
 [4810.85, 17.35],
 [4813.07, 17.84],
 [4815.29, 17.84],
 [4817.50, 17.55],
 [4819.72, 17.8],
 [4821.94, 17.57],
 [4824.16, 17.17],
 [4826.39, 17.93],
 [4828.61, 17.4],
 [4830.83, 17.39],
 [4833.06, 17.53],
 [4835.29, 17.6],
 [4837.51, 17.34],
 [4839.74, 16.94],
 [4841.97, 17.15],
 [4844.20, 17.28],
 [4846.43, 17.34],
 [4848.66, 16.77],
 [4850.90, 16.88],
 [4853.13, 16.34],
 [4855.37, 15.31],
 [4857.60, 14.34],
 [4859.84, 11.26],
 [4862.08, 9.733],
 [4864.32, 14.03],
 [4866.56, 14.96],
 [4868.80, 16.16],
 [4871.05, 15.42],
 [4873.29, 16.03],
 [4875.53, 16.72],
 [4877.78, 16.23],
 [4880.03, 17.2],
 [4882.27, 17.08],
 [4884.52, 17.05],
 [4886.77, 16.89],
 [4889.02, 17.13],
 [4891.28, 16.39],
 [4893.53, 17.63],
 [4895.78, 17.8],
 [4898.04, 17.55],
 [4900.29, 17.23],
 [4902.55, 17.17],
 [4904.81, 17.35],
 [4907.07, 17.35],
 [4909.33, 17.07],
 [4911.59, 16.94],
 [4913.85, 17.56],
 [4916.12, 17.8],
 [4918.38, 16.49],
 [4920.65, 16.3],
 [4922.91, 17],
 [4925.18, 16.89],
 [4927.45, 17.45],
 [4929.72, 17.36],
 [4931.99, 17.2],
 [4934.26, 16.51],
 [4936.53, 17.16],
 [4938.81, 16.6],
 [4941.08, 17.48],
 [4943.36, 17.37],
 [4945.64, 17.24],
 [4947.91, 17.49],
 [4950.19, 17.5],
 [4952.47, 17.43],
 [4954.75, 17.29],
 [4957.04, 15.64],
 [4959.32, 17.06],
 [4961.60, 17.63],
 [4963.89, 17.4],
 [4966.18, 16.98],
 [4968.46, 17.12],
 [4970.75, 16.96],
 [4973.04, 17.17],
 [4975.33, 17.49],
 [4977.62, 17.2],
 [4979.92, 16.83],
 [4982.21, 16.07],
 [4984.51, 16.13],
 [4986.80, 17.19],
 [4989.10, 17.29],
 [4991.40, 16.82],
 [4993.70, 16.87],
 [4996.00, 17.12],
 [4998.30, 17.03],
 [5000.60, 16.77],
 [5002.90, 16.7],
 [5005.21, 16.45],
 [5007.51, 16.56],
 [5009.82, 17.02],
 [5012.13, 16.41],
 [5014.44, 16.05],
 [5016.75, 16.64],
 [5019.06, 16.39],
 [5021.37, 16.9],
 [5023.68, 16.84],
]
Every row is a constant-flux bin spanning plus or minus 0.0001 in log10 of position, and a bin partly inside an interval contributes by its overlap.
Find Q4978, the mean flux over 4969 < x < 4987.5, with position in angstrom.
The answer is 16.9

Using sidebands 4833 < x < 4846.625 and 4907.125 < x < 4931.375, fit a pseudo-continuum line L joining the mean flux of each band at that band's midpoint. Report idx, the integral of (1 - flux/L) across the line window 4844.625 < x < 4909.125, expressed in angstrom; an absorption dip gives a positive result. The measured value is 4.0 angstrom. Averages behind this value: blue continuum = 17.3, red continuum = 17.1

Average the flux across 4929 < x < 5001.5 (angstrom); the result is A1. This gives 17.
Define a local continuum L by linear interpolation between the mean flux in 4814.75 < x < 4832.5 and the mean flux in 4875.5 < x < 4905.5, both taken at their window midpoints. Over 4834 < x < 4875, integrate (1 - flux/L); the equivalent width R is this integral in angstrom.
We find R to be 4.1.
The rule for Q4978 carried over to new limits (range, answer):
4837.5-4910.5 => 16.3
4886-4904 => 17.2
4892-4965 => 17.2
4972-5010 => 16.9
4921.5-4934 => 17.1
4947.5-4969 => 17.1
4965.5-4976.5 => 17.2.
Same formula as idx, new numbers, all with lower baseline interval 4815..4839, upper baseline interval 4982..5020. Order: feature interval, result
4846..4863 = 2.6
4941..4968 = -0.4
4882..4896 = 0.1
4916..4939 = 0.1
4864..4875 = 1.2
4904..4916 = -0.1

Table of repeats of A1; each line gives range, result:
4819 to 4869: 16.2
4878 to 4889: 17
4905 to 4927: 17.1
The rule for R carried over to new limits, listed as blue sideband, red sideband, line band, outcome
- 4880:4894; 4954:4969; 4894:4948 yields -0.54 angstrom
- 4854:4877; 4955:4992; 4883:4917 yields -4.49 angstrom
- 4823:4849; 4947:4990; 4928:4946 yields -0.01 angstrom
